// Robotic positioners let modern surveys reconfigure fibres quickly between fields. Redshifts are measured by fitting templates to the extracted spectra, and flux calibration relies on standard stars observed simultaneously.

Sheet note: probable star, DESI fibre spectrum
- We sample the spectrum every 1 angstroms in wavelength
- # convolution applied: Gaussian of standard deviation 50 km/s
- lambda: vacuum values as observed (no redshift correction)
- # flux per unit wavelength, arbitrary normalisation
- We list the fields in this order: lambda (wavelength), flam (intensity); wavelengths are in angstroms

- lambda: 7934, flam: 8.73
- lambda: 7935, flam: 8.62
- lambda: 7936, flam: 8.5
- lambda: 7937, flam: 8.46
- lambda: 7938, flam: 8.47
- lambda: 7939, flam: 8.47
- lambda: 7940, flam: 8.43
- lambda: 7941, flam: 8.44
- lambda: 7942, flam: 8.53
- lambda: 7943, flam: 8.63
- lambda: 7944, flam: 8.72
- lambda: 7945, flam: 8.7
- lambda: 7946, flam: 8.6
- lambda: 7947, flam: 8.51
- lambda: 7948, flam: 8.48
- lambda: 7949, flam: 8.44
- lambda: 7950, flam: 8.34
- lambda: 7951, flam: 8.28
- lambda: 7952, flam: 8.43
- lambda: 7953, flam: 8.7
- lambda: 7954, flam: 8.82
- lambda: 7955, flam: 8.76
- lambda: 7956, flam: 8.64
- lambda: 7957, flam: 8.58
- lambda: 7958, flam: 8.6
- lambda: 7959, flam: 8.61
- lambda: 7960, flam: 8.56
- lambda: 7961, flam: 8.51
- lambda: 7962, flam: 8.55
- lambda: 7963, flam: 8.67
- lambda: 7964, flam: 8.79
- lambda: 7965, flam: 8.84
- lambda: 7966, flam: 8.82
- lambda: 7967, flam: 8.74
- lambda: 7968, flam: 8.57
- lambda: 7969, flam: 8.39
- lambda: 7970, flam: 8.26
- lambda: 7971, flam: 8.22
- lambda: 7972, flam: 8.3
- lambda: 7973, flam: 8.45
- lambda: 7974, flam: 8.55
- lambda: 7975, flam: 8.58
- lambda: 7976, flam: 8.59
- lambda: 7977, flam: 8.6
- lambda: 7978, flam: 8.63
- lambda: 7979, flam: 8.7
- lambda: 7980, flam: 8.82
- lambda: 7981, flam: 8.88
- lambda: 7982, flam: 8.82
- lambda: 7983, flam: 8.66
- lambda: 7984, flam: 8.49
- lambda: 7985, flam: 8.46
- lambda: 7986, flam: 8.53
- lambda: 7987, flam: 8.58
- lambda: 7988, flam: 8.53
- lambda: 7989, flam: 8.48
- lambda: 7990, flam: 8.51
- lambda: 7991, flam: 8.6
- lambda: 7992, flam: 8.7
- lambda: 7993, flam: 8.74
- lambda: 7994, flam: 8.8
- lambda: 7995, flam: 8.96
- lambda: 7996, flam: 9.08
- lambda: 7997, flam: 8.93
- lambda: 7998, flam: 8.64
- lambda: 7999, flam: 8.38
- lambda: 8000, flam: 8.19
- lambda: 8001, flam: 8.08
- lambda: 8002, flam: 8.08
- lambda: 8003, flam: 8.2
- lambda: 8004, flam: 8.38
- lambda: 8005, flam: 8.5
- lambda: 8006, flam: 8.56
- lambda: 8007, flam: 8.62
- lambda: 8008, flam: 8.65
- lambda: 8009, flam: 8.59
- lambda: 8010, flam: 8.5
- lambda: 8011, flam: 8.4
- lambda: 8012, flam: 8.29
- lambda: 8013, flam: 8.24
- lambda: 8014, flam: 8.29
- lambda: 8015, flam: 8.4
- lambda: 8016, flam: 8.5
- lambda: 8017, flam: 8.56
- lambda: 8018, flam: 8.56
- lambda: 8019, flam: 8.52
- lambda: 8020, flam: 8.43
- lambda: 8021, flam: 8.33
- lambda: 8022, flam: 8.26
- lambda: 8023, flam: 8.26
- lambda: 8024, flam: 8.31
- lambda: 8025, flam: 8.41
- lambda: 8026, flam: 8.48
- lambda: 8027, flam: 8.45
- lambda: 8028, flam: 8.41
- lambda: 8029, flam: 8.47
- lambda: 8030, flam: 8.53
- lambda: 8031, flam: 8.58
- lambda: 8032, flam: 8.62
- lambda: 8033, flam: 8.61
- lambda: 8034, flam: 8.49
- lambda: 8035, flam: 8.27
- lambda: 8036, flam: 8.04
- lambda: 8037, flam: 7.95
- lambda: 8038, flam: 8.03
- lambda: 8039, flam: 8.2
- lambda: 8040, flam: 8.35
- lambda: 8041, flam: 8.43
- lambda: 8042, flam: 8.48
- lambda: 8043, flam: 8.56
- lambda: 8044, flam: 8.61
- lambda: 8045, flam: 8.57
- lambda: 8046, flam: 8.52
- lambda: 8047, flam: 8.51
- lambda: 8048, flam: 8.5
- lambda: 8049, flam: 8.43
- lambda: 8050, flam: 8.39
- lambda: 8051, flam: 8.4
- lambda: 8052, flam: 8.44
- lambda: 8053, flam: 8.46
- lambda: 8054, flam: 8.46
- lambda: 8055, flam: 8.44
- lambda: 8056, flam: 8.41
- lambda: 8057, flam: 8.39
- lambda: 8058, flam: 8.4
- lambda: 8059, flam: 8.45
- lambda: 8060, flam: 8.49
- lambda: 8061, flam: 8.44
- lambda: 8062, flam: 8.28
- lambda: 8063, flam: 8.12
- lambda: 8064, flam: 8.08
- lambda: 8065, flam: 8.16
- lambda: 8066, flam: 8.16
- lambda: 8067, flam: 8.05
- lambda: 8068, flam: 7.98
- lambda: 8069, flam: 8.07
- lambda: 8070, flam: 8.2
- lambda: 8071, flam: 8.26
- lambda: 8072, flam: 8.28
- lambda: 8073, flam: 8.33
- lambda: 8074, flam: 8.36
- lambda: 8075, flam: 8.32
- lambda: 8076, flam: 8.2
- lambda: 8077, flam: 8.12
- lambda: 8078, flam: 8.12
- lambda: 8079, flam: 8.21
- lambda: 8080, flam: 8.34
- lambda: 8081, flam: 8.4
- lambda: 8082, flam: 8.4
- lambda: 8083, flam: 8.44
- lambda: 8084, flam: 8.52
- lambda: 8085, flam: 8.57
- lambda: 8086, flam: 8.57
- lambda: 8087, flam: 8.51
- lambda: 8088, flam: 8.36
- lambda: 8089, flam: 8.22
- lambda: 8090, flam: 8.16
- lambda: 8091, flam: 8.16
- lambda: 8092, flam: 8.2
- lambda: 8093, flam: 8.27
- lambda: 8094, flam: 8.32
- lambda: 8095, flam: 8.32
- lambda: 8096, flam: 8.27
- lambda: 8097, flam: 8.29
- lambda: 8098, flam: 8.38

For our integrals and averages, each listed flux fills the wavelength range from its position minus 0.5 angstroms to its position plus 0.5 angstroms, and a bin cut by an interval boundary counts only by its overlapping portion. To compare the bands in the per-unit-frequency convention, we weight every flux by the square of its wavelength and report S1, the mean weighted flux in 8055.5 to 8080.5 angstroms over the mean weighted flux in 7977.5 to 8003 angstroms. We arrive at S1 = 0.98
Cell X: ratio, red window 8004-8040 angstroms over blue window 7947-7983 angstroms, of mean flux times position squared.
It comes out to 0.99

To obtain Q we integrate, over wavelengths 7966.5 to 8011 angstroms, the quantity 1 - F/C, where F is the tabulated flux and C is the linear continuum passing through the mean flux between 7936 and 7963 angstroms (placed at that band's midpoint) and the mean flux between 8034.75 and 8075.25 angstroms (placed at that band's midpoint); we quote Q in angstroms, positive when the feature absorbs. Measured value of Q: -0.5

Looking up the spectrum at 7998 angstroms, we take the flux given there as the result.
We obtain 8.64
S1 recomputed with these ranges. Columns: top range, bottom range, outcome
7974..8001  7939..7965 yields 1.02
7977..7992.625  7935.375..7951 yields 1.02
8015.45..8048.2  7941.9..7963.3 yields 1.00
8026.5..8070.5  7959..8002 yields 0.99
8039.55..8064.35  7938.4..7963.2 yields 1.01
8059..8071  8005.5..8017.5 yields 0.98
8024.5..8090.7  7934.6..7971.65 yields 1.00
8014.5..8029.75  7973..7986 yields 0.99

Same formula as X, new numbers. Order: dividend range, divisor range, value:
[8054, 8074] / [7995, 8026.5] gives 0.99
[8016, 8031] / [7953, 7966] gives 0.99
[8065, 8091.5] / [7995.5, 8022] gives 1.00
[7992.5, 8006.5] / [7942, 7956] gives 1.01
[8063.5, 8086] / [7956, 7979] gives 0.99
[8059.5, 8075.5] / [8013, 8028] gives 0.99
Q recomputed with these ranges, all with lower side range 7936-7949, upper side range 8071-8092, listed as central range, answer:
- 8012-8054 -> -0.07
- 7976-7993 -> -0.32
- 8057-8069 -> 0.17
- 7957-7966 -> -0.15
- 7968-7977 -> 0.05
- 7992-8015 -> -0.18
